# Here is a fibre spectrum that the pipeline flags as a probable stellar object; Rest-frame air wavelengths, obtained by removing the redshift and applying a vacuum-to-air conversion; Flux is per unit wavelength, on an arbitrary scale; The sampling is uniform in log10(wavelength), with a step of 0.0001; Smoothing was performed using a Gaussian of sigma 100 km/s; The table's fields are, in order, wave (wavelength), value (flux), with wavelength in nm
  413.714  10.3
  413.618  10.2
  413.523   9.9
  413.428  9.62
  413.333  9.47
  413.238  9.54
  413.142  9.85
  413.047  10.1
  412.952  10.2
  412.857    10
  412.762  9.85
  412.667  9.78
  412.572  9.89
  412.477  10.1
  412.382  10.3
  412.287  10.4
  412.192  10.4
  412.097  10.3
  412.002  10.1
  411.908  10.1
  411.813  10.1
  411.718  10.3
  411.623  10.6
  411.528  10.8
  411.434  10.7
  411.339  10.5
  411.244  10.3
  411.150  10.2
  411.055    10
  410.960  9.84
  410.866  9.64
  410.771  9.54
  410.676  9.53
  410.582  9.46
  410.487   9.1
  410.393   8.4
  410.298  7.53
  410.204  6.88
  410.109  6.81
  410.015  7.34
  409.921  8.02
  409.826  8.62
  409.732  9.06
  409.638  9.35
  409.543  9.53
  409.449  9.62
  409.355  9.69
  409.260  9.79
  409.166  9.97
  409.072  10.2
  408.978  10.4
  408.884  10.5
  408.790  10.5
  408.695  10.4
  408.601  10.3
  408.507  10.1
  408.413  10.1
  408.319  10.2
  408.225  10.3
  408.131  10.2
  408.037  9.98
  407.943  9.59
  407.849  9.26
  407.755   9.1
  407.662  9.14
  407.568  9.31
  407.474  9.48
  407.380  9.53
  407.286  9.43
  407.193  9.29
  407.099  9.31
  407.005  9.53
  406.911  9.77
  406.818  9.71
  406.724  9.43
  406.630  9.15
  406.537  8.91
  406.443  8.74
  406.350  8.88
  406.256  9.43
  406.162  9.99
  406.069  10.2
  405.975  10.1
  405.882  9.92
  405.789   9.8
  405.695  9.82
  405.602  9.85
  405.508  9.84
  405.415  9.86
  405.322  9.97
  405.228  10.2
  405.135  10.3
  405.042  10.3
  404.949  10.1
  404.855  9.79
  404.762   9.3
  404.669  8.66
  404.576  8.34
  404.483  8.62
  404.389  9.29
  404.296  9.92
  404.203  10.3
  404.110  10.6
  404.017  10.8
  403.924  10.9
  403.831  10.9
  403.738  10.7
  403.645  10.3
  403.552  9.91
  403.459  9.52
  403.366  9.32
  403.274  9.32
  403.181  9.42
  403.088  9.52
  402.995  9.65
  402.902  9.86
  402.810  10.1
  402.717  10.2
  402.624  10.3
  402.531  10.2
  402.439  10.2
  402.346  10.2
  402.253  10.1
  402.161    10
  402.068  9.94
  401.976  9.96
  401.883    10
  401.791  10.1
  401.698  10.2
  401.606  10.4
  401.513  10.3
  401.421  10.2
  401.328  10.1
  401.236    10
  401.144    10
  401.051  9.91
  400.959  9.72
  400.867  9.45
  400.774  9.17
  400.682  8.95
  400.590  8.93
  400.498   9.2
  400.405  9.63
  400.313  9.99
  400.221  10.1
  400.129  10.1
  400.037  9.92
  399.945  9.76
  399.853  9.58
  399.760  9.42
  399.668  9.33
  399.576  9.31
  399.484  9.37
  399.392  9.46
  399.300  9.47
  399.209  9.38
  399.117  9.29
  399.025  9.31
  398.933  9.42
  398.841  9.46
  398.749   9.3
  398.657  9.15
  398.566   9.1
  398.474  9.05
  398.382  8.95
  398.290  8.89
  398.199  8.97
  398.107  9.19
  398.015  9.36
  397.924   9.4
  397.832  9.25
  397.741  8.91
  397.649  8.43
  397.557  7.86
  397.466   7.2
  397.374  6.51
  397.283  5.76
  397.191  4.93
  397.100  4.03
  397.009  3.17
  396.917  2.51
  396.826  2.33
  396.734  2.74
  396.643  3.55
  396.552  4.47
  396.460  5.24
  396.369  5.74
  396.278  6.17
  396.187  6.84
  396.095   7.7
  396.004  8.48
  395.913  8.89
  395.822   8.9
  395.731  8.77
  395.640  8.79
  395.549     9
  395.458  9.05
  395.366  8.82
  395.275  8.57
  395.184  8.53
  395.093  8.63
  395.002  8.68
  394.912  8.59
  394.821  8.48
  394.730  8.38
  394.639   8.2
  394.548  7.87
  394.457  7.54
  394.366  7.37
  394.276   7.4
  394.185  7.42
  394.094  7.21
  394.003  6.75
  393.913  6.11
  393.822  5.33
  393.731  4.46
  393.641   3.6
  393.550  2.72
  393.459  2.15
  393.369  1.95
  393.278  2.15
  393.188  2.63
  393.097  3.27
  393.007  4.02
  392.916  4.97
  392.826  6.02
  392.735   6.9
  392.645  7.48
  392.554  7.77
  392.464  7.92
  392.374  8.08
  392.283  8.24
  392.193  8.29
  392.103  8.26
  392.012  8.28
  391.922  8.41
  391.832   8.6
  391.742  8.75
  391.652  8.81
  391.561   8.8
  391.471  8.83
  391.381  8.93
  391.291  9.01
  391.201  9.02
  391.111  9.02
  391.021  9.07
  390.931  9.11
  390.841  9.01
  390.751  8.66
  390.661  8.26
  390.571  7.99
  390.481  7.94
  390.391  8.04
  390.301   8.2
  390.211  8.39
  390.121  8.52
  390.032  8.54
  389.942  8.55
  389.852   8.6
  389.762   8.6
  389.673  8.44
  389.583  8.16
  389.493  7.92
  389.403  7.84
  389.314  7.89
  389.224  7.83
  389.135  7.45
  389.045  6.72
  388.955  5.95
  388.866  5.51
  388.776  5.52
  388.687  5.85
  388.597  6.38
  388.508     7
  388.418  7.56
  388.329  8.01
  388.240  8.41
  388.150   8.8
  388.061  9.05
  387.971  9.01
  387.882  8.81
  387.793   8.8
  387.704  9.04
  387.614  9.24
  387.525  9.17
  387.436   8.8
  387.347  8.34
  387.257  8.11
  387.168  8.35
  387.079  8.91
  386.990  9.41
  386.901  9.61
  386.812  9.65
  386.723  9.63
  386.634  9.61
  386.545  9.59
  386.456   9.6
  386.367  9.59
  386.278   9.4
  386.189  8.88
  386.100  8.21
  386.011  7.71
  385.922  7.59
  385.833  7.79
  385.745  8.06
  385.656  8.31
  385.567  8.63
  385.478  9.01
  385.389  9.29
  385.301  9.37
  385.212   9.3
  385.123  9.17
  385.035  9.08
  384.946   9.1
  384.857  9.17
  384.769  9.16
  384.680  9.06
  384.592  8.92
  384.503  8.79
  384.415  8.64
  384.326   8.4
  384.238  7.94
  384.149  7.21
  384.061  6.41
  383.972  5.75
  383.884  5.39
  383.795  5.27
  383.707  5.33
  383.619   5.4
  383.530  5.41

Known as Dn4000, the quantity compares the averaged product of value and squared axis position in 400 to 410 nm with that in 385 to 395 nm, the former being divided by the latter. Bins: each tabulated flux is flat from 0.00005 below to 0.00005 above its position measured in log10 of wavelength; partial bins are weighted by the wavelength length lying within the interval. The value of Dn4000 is 1.36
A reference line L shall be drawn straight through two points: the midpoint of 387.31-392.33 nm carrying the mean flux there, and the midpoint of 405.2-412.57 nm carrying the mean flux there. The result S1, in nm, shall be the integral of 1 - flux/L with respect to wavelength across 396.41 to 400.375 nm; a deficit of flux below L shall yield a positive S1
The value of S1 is 0.42 nm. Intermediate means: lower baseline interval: 8.22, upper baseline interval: 9.65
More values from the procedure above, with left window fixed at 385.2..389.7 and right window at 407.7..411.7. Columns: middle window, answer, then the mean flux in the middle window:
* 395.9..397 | 0.45 nm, 5.21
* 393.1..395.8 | 0.63 nm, 6.7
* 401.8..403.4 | -0.13 nm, 9.91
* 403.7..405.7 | -0.14 nm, 9.92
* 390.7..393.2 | 0.23 nm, 7.79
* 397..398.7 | 0.19 nm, 7.9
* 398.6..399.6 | -0.04 nm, 9.36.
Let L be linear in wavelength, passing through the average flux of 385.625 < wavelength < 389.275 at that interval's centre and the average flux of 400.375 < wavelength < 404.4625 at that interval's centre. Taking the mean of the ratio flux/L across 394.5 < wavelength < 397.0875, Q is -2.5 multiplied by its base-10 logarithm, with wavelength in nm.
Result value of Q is 0.29 mag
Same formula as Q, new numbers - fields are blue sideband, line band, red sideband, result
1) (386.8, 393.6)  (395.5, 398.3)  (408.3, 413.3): 0.22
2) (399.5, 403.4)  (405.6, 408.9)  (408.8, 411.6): -0.02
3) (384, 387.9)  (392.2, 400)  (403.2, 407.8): 0.27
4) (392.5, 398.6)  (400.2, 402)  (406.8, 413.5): -0.25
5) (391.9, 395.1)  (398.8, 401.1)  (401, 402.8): -0.03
